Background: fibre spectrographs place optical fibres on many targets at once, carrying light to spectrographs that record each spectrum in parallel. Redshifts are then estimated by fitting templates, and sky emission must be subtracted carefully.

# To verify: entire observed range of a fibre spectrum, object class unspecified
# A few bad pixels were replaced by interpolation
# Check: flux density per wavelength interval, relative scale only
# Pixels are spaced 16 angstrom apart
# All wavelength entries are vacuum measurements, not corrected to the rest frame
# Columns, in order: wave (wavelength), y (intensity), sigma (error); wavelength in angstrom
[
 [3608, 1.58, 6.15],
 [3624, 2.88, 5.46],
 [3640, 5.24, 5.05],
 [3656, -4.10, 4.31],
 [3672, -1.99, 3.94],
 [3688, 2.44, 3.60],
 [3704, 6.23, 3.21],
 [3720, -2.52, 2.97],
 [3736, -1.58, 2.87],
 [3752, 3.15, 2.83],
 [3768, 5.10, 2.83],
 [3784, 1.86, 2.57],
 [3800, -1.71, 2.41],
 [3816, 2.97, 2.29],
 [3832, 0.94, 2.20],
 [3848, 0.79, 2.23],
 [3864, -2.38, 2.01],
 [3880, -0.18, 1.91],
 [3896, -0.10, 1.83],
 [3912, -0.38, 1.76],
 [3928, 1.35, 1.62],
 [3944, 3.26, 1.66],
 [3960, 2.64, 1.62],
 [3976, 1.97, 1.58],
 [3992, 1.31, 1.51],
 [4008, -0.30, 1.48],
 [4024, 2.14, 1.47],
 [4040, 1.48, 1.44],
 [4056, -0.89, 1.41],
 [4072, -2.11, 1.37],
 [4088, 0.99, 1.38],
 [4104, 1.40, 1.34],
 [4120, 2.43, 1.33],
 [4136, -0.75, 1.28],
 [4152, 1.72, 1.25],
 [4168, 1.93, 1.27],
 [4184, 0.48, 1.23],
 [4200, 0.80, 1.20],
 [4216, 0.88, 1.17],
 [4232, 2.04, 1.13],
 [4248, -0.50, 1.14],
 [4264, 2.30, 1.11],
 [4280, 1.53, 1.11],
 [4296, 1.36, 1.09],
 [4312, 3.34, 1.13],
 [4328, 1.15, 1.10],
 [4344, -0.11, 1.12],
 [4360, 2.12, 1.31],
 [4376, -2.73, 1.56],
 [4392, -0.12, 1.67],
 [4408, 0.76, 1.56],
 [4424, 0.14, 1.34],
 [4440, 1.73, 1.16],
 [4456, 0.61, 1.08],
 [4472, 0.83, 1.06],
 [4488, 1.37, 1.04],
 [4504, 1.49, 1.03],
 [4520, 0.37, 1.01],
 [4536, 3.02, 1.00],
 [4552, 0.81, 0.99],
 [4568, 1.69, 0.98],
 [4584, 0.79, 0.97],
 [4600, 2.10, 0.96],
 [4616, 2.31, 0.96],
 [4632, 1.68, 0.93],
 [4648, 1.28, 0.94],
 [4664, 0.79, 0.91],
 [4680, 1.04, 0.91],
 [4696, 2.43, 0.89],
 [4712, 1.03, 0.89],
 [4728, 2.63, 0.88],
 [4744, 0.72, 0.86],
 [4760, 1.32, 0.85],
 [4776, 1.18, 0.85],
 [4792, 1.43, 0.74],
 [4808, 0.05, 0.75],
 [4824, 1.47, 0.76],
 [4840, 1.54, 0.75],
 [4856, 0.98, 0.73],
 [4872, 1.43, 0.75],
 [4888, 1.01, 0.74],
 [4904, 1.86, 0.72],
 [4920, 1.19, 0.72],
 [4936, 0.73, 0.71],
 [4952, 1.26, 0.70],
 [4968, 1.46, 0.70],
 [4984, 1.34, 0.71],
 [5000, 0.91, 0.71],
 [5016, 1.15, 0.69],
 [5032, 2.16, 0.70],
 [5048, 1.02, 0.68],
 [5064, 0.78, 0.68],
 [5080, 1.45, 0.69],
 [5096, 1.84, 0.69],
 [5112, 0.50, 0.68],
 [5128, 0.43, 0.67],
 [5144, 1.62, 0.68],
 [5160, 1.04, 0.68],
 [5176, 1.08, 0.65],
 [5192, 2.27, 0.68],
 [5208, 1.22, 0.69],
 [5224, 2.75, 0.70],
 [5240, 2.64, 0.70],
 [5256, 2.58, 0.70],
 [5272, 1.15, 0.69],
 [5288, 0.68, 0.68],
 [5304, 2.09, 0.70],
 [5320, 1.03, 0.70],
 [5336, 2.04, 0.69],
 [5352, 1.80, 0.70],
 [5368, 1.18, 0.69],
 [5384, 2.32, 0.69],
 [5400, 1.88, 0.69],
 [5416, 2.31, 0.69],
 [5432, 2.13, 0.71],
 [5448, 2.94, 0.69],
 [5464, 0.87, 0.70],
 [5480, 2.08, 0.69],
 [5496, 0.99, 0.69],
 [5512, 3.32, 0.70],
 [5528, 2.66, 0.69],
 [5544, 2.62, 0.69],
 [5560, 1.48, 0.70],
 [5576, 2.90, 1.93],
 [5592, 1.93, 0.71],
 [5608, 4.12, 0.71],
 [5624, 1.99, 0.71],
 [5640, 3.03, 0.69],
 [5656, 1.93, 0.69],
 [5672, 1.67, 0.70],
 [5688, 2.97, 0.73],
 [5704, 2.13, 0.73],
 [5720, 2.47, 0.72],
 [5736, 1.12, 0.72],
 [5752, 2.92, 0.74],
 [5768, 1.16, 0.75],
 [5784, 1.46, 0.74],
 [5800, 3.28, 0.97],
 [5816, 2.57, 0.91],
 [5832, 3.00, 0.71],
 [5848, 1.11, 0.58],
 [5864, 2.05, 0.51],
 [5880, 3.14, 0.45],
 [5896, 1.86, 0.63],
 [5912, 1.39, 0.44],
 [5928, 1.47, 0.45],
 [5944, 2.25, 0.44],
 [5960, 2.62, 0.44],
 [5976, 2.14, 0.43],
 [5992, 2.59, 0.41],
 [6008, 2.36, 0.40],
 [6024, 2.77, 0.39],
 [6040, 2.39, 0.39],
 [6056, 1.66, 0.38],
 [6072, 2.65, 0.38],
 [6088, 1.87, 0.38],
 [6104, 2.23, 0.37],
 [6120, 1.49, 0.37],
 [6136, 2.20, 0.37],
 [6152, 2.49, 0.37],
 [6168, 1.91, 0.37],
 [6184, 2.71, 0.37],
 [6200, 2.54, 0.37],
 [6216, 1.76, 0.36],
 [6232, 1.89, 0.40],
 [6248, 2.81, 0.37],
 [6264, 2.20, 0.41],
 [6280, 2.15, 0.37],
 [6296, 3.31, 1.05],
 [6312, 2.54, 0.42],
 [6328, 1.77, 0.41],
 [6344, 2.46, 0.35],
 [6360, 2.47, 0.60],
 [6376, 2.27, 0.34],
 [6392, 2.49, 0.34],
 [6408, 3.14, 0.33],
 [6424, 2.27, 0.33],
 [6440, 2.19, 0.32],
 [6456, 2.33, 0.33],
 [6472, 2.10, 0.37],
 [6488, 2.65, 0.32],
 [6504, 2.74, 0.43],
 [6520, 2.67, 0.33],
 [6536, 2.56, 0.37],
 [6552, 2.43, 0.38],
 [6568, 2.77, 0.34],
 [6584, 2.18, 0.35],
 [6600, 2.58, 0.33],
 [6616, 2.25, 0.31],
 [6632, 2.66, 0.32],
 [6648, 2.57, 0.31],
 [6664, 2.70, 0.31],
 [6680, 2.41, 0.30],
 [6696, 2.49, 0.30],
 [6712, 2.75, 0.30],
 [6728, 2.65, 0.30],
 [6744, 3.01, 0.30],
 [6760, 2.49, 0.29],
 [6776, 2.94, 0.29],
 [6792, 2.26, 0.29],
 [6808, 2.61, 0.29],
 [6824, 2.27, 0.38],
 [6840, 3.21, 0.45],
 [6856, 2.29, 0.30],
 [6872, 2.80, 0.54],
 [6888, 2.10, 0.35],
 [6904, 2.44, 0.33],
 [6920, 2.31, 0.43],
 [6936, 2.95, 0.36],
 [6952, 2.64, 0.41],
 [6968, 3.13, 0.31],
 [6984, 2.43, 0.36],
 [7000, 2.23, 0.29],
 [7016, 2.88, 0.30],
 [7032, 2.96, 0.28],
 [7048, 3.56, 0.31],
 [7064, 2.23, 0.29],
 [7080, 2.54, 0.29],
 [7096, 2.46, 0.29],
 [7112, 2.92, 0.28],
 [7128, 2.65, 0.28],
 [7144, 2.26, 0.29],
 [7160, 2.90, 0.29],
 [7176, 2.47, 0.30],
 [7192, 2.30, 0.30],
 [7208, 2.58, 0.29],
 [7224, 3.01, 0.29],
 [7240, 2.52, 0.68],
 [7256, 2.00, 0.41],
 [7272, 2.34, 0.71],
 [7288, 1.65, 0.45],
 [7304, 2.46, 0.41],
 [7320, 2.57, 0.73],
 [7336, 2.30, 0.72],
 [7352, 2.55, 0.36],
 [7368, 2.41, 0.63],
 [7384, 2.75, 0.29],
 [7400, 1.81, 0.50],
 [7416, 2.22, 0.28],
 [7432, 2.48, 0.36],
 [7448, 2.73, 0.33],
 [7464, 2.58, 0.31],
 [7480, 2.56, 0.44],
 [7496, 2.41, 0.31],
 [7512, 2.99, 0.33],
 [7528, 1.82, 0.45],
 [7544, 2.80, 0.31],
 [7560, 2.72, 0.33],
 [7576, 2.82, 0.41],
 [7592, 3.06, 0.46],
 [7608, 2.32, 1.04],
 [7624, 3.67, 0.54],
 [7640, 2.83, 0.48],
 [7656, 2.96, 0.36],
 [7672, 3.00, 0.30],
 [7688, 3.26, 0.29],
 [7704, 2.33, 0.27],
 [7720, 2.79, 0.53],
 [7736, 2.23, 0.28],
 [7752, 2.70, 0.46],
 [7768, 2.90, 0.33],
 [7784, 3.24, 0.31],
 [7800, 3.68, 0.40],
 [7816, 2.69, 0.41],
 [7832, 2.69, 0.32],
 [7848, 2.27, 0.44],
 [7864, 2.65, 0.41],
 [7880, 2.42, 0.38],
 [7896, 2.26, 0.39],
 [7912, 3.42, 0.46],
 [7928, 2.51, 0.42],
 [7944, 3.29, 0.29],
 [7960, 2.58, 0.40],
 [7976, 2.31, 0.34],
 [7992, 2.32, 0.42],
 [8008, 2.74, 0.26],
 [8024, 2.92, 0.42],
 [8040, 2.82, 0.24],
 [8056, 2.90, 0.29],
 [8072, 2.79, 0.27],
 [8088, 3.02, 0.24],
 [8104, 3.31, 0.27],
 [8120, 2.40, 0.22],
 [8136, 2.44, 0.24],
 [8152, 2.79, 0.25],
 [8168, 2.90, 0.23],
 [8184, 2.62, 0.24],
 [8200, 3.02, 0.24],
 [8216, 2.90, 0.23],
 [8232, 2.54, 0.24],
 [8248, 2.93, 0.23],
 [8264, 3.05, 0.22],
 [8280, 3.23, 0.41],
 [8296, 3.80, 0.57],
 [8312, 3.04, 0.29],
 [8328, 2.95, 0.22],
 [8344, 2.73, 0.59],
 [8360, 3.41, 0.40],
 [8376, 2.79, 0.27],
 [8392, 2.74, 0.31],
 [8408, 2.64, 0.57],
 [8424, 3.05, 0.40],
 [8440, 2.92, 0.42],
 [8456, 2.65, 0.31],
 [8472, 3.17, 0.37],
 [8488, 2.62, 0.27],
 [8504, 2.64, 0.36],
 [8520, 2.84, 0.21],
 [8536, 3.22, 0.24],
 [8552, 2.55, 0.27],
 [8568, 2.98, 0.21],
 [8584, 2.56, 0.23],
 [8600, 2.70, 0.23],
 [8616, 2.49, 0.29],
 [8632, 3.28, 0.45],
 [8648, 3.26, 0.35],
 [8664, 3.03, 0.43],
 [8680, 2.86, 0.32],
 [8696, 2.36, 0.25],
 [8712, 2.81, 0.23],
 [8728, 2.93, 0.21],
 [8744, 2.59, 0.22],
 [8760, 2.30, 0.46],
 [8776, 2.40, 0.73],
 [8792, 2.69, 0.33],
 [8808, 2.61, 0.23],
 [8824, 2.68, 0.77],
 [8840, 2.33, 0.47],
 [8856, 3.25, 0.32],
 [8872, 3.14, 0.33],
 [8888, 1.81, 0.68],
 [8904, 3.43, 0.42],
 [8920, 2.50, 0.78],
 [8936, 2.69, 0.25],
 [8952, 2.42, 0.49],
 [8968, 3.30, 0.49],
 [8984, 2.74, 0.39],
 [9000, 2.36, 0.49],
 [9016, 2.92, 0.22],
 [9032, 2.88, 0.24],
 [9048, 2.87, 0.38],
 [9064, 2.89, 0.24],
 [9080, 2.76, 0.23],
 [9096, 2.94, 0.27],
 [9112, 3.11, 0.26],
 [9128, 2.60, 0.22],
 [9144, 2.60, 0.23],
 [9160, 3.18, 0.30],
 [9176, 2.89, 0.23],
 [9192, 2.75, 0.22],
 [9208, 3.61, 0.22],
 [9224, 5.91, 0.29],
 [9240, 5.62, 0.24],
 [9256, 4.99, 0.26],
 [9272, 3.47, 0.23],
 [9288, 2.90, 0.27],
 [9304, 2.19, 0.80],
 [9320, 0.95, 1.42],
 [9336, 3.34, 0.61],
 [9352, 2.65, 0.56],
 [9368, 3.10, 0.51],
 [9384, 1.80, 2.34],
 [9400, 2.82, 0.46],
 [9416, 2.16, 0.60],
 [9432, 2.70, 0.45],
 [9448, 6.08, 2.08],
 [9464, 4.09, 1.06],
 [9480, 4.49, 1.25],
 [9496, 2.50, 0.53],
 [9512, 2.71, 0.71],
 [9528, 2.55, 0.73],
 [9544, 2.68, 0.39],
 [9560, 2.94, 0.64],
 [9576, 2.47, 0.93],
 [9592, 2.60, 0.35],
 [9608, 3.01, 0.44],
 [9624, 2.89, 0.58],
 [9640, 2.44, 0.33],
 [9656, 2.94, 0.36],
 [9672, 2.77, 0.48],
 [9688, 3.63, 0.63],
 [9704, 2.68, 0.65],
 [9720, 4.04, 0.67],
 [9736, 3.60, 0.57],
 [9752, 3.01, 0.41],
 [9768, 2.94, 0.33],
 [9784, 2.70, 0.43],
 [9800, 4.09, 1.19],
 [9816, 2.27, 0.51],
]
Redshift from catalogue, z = 0.406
